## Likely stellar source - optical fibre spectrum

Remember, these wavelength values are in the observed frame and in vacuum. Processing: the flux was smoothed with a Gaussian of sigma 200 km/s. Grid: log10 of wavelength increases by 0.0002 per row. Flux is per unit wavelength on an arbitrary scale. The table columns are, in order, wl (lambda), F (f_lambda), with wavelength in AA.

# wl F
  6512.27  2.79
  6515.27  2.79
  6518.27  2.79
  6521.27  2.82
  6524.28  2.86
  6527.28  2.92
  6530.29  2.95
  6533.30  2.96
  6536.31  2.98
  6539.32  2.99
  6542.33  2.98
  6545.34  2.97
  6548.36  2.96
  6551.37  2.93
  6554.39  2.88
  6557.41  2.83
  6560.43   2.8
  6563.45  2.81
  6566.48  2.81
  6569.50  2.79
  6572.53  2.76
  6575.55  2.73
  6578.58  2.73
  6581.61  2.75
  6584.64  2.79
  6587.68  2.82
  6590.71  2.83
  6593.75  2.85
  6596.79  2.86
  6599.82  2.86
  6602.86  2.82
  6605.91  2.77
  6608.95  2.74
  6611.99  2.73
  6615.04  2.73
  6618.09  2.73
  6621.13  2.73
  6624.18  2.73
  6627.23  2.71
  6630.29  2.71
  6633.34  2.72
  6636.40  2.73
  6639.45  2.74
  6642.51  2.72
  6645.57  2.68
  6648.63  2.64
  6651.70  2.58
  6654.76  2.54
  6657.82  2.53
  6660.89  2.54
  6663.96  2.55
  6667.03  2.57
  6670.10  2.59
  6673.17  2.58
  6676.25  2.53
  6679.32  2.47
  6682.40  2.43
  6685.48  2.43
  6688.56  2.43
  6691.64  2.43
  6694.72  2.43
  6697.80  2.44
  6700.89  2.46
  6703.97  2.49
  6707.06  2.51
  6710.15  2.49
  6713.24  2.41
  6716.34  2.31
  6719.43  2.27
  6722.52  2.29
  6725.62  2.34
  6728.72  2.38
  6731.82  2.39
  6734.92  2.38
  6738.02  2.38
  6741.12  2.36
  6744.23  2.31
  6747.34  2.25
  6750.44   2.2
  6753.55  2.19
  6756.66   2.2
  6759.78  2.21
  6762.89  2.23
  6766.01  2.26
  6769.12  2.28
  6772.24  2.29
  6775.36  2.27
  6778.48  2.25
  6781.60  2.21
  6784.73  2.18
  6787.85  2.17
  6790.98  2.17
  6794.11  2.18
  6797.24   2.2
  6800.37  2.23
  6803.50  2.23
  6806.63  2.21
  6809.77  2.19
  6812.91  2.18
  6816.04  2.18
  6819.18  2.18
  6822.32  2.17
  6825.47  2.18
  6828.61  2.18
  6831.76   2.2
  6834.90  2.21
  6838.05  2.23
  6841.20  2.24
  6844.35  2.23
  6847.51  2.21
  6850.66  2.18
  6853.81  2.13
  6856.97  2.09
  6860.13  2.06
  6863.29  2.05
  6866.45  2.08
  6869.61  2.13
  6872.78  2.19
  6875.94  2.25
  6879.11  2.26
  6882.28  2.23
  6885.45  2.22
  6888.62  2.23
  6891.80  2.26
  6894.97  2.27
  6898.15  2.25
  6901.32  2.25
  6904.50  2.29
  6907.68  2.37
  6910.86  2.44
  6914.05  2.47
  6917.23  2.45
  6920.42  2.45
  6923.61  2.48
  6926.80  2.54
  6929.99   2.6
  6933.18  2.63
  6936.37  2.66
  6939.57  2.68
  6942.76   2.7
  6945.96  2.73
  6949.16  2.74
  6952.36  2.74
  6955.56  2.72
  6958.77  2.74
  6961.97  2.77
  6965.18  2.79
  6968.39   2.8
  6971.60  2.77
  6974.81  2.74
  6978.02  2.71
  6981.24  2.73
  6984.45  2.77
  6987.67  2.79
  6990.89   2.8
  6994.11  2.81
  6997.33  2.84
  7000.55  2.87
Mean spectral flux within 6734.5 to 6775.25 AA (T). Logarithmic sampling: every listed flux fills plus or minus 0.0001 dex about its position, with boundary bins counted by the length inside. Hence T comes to 2.27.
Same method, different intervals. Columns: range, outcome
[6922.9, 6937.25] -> 2.59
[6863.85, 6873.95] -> 2.12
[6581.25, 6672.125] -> 2.71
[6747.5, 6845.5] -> 2.21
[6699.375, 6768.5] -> 2.33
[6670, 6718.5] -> 2.46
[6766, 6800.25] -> 2.22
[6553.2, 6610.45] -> 2.8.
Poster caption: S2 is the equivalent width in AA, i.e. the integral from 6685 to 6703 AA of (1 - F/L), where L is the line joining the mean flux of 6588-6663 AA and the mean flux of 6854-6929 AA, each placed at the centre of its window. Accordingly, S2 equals 1.1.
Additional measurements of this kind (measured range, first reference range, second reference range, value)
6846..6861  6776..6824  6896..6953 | 1.27 AA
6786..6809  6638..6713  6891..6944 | 2.74 AA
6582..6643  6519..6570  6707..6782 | -1.62 AA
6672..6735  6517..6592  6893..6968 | 7.26 AA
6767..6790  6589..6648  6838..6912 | 1.74 AA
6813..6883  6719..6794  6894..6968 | 7.12 AA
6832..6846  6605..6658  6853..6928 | 0.77 AA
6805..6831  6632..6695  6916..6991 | 4.41 AA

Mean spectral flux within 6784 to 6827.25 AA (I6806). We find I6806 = 2.19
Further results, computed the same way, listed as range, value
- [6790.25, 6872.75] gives 2.17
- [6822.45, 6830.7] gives 2.18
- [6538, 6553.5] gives 2.96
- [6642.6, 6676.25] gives 2.58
